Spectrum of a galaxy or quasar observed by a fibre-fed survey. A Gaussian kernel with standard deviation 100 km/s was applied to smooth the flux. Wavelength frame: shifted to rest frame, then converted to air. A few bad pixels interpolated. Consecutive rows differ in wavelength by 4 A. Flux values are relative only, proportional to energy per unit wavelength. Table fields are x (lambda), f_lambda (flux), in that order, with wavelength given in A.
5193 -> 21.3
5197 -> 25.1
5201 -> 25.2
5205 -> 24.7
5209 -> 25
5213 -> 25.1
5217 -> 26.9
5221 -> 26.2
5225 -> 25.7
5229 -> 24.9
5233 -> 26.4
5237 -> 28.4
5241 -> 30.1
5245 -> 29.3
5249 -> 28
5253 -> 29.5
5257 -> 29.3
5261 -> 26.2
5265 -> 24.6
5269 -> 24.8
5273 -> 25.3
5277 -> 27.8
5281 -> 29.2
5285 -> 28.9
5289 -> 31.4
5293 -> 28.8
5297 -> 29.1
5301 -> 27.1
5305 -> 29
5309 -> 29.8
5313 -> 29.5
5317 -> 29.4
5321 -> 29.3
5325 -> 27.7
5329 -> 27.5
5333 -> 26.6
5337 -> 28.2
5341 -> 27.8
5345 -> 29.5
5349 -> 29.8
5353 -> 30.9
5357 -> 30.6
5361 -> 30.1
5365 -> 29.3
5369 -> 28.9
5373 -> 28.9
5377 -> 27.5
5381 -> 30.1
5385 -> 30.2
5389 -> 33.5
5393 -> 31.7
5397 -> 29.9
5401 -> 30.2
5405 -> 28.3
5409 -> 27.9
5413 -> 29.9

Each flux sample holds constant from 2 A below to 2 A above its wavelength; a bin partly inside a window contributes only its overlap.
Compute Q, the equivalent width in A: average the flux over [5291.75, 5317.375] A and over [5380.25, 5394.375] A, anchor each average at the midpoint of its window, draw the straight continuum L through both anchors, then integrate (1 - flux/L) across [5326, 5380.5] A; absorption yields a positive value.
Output 2.7 A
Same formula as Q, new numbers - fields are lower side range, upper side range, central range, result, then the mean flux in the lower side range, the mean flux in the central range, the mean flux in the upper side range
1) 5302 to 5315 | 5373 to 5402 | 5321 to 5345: 1.4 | 29.3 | 27.9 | 30.3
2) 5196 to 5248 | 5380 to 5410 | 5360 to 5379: 0.5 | 26.4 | 28.9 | 30.3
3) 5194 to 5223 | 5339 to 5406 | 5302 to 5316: -0.6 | 25.3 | 29.3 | 29.9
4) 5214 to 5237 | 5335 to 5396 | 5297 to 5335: 0.1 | 26.2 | 28.5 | 29.8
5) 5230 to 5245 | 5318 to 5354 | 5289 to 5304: -0.2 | 28.2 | 28.8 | 28.5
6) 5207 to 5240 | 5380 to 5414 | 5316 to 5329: 0.0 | 26.2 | 28.6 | 30.2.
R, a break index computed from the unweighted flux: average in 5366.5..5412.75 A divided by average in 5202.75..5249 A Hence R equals 1.12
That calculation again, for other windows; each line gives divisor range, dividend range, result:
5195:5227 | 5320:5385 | 1.14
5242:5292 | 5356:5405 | 1.07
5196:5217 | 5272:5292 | 1.14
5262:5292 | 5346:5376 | 1.08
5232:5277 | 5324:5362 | 1.05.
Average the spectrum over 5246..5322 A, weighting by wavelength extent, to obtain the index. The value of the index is 28.3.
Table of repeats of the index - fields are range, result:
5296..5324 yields 29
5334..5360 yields 29.4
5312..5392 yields 29.3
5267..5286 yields 27.1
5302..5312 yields 29.2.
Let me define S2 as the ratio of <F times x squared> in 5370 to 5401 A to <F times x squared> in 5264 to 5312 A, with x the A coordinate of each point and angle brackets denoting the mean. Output 1.12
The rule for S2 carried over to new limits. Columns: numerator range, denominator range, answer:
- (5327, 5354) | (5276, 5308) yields 1.00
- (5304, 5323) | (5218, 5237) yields 1.16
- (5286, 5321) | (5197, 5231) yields 1.19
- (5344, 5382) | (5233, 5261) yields 1.08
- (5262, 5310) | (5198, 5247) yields 1.08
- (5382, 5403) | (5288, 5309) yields 1.11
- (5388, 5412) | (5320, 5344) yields 1.11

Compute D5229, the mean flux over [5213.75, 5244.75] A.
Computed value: 27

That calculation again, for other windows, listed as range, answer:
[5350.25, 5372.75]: 29.9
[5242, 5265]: 28.2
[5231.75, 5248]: 28.6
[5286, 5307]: 29.1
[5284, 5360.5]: 29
